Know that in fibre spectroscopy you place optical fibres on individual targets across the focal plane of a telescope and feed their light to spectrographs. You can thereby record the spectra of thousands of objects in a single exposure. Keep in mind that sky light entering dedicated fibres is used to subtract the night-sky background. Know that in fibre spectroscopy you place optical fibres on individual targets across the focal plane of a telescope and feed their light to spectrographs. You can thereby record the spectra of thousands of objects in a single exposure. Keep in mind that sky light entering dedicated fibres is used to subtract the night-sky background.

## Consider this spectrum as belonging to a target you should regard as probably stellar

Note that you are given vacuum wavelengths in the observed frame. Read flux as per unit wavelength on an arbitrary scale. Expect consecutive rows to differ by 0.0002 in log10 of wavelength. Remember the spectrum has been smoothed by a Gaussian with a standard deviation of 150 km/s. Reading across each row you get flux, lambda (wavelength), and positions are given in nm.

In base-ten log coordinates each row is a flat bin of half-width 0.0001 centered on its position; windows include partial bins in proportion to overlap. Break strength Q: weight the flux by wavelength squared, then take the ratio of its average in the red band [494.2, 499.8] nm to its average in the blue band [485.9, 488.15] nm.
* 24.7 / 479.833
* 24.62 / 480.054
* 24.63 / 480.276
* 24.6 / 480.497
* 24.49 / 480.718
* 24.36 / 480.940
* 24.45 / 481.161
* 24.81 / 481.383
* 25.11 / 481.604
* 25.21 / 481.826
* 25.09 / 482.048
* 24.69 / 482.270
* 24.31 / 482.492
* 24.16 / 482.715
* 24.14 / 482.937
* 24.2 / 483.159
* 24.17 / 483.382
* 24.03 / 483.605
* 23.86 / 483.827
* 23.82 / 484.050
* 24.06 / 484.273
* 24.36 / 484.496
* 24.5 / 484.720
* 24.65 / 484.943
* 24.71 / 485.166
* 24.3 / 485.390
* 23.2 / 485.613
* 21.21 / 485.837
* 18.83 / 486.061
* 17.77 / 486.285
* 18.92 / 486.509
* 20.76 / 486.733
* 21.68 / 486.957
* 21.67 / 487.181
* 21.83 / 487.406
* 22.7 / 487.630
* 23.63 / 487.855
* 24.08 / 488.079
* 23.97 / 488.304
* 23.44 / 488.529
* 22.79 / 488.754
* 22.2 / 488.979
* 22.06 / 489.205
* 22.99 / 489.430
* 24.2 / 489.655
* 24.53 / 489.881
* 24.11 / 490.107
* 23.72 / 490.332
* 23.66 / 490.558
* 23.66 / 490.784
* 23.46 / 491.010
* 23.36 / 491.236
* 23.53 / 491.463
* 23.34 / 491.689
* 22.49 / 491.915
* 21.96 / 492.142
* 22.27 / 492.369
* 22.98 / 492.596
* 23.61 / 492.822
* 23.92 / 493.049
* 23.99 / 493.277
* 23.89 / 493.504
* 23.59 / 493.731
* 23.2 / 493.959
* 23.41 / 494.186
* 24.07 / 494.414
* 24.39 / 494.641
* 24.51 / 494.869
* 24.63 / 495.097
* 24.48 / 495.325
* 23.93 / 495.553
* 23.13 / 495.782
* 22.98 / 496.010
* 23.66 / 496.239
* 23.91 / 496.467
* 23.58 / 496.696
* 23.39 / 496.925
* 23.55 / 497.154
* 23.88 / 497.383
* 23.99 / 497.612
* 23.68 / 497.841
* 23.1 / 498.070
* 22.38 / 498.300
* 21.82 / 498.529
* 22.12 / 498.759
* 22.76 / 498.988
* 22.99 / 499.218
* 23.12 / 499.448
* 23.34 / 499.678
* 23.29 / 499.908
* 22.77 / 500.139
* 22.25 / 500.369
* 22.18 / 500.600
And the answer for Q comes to 1.2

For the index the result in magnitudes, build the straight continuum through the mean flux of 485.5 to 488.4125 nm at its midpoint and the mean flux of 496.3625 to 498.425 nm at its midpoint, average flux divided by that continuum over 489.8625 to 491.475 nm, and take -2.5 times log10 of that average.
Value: -0.07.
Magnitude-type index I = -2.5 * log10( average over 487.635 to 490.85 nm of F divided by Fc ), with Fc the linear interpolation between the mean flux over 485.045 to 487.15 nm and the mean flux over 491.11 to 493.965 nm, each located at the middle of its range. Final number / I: -0.06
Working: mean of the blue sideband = 21.3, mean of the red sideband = 23.2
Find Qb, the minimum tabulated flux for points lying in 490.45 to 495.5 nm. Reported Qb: 21.96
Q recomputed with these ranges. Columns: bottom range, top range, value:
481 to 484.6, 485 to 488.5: 0.92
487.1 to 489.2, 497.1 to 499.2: 1.05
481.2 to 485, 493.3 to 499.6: 1.02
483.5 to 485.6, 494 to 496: 1.03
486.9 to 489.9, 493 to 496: 1.07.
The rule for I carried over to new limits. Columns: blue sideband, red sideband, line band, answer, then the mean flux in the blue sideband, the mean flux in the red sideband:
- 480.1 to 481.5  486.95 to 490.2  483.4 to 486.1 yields 0.01 mag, 24.6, 23.1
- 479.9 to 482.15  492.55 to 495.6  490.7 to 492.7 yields 0.05 mag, 24.7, 23.9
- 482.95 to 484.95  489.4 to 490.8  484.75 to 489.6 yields 0.08 mag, 24.2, 23.9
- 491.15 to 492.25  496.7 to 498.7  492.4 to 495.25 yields -0.04 mag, 22.9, 23.2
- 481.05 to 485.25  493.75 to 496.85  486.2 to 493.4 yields 0.06 mag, 24.4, 23.8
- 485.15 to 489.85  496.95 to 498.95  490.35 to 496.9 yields -0.04 mag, 22.2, 23.1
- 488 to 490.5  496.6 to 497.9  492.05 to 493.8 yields 0.01 mag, 23.5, 23.7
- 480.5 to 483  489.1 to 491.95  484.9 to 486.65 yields 0.12 mag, 24.6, 23.5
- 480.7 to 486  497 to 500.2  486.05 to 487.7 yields 0.16 mag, 24.2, 23.1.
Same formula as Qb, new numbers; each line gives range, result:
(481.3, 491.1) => 17.77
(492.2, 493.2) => 22.27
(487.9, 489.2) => 22.2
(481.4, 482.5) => 24.31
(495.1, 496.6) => 22.98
